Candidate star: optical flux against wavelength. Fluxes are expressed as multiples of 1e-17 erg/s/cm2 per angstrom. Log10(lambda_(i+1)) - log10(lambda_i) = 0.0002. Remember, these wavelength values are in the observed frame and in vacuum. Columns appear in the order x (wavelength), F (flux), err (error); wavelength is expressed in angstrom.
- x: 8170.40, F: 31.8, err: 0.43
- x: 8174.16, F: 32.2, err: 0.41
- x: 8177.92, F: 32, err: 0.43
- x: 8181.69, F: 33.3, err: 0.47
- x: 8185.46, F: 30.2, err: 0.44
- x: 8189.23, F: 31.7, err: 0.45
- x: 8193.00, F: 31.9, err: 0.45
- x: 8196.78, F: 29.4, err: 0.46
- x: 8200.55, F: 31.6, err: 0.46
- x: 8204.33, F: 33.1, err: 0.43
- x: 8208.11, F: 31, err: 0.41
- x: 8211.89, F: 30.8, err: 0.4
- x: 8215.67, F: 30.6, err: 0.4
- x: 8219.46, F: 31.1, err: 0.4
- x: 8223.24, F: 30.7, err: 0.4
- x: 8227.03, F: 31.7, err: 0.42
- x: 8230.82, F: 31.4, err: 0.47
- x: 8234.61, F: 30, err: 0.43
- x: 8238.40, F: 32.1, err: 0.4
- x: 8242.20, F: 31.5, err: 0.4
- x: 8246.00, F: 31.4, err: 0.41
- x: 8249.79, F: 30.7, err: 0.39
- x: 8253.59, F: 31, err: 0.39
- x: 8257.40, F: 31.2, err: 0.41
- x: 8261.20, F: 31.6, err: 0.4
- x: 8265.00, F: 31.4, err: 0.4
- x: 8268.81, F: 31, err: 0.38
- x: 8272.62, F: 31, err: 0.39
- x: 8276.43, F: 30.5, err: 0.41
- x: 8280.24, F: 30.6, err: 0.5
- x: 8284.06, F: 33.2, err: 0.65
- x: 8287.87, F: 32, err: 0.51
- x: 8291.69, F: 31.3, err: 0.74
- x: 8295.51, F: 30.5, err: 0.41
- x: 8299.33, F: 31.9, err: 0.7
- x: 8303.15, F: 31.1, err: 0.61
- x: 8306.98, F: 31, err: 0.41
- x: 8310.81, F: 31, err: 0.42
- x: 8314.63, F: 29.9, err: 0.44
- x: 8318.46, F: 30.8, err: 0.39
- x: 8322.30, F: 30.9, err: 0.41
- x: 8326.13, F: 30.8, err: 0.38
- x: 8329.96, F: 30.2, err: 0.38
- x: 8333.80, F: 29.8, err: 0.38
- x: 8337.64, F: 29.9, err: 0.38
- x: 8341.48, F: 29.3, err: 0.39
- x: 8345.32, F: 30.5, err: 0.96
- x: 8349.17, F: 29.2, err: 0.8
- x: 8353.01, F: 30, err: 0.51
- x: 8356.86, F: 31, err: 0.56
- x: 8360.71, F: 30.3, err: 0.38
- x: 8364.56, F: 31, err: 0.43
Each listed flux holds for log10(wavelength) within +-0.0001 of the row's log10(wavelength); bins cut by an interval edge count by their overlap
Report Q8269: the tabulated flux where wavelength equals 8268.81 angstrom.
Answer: 31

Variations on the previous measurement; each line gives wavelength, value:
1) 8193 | 31.9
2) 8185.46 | 30.2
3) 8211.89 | 30.8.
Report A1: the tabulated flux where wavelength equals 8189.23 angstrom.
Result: 31.7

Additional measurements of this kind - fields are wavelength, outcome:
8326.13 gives 30.8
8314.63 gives 29.9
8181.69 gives 33.3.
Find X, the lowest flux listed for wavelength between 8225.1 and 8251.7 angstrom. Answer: 30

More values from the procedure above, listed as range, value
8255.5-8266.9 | 31.2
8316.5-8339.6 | 29.8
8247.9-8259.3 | 30.7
